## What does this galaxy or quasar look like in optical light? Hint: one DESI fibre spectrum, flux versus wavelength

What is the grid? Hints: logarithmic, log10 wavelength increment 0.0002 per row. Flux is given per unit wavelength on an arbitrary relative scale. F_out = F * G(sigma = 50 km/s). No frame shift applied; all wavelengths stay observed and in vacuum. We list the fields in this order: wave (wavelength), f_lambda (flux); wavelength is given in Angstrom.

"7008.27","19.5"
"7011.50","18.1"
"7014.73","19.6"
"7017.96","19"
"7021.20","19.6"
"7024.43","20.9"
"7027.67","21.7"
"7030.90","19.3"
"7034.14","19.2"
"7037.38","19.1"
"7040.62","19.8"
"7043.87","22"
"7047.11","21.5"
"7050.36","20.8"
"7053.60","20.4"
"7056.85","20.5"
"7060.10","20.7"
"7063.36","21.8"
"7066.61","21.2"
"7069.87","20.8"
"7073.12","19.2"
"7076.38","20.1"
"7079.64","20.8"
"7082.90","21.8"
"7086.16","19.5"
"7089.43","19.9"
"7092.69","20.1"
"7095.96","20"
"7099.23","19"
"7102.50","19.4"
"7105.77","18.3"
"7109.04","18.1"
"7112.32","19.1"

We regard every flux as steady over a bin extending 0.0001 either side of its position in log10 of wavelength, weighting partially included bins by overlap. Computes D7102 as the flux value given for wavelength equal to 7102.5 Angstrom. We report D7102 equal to 19.4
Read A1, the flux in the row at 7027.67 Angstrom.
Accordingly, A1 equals 21.7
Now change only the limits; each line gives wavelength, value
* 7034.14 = 19.2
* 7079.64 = 20.8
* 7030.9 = 19.3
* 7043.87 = 22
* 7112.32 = 19.1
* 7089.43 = 19.9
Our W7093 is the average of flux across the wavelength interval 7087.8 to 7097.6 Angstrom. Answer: 20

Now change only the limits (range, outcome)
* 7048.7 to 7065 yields 20.8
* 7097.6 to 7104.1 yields 19.2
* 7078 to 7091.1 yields 20.5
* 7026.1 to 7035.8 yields 20.1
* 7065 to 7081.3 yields 20.4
